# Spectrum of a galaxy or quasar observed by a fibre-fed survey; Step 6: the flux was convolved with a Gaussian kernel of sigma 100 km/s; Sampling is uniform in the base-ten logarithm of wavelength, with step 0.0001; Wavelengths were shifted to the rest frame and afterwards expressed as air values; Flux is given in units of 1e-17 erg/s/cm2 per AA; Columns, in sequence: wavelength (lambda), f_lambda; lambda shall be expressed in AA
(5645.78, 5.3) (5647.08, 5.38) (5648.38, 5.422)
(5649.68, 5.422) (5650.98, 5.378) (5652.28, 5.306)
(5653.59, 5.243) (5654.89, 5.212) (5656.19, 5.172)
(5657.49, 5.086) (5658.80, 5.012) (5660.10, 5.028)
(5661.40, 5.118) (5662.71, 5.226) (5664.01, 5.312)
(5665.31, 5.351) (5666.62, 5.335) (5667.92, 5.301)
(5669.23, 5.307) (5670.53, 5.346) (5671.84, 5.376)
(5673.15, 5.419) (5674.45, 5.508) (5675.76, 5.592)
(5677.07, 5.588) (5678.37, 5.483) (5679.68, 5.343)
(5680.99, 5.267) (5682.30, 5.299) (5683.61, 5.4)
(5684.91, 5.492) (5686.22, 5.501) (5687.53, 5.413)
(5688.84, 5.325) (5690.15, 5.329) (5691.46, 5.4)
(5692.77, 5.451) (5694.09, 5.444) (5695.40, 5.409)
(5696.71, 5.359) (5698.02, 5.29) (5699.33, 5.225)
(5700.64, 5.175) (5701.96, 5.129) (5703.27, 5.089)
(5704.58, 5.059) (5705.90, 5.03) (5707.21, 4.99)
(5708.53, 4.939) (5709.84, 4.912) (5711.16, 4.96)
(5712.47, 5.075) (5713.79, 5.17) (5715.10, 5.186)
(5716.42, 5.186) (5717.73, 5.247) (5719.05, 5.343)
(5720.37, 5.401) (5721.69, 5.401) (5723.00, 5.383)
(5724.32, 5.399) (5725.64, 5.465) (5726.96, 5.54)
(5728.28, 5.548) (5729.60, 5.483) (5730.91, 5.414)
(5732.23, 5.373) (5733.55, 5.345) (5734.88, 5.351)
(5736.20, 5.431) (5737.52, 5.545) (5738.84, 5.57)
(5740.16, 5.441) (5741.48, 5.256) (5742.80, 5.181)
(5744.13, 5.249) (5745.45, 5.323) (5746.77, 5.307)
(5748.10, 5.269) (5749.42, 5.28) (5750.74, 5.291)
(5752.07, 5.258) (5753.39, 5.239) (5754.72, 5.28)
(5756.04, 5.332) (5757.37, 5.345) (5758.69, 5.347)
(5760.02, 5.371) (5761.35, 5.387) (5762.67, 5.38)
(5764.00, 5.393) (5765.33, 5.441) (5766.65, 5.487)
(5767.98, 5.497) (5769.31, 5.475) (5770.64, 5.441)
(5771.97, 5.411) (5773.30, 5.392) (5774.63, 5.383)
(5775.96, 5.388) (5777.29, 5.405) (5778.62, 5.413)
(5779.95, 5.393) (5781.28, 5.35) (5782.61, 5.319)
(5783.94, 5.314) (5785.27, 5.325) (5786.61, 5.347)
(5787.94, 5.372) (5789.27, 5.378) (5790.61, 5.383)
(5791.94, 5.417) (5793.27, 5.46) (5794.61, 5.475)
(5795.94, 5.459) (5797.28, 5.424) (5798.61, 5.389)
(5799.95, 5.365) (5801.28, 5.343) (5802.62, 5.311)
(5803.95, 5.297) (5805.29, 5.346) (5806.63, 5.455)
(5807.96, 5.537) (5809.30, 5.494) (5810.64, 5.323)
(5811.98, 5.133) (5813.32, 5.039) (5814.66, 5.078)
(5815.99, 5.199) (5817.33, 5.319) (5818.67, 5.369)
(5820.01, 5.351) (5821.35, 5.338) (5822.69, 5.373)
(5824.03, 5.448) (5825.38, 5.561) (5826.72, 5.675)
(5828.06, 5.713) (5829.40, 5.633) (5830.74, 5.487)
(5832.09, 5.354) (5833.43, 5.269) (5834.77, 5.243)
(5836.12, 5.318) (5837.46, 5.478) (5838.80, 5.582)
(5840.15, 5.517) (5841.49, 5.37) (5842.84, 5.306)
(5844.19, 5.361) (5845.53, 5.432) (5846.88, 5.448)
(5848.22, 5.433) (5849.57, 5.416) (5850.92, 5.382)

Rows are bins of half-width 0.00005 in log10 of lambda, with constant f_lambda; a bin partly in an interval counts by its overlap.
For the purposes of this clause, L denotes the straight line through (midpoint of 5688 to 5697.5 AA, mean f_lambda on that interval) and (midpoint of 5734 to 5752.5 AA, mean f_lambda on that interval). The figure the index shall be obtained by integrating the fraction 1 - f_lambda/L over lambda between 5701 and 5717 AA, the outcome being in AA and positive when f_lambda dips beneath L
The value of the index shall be 0.9 AA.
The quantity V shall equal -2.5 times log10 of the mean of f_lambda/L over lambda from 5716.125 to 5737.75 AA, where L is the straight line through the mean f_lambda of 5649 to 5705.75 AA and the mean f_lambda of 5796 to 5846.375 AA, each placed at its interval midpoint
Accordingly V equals -0.01 mag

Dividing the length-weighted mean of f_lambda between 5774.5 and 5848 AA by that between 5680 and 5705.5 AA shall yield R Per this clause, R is 1.01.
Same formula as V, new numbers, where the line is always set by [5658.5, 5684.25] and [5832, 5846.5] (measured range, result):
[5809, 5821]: 0.03 mag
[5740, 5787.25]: 0.00 mag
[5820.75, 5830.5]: -0.03 mag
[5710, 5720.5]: 0.04 mag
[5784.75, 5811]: 0.00 mag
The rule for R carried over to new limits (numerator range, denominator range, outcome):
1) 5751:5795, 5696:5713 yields 1.06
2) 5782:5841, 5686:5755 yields 1.02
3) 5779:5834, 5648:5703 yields 1.01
